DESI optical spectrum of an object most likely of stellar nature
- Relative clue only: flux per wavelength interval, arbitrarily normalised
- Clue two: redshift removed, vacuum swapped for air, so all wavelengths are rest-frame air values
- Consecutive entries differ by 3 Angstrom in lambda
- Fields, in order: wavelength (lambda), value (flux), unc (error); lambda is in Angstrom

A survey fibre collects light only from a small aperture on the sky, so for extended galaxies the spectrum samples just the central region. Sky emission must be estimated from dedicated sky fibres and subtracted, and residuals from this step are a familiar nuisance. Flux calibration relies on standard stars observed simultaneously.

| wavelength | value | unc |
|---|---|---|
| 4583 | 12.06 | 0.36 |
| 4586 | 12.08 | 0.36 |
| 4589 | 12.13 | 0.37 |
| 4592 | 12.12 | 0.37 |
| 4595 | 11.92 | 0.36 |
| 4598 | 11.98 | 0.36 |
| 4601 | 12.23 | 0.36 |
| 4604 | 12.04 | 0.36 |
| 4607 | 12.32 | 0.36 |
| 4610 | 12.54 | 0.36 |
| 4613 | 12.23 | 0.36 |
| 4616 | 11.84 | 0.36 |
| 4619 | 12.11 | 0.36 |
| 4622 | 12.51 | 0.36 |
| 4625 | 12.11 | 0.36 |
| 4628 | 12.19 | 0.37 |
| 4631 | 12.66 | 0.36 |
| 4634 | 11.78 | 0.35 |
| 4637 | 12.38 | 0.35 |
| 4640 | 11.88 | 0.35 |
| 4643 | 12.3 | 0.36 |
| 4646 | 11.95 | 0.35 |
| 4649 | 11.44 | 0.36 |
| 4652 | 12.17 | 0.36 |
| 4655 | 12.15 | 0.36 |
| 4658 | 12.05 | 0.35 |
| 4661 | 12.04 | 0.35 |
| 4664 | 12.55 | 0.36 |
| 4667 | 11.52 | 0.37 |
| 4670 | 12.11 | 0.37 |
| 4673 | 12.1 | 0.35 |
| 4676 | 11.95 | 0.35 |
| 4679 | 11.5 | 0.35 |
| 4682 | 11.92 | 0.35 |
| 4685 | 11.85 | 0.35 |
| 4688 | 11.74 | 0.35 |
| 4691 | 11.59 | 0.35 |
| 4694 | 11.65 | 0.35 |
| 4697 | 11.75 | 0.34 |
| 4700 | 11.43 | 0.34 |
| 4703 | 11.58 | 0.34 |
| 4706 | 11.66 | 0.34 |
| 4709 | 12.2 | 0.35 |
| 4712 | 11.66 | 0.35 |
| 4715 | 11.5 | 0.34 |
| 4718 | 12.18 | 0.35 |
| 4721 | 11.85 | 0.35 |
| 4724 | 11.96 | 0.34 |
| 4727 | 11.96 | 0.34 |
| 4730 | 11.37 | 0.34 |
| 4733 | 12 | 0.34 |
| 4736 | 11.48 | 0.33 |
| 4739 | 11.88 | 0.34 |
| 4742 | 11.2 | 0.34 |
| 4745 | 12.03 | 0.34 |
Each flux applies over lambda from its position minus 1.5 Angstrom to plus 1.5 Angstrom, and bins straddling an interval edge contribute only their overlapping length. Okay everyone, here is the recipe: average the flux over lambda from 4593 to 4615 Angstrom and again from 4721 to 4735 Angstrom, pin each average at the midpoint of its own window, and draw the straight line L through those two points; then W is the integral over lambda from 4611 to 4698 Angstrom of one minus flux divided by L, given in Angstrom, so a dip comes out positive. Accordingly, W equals 0.1 Angstrom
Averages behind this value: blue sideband 12.2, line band 12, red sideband 11.8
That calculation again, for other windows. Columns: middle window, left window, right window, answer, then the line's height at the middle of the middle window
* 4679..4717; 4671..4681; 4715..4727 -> 0.60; 11.9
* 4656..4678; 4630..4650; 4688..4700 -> -0.34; 11.8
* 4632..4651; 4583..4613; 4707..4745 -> 0.07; 12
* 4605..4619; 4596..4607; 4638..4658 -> -0.15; 12.1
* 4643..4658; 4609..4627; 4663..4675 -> 0.16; 12.1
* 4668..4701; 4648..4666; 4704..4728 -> 0.53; 12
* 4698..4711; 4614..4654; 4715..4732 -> 0.19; 11.9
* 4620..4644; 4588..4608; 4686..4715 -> -0.52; 12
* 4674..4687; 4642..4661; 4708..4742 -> 0.12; 11.9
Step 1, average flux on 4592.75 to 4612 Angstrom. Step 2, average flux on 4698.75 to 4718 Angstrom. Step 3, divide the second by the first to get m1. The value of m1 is 0.96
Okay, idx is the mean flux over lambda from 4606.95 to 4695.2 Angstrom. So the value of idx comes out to 12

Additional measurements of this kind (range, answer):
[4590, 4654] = 12.1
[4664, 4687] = 11.9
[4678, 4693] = 11.7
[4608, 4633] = 12.3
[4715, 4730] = 11.9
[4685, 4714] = 11.7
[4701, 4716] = 11.7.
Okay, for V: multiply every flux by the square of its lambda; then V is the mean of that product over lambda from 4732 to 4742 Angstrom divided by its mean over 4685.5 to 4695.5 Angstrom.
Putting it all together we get 1.0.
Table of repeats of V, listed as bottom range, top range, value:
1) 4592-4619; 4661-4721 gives 1.01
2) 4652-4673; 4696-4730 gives 1.00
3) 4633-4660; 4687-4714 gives 1.00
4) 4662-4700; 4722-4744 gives 1.01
